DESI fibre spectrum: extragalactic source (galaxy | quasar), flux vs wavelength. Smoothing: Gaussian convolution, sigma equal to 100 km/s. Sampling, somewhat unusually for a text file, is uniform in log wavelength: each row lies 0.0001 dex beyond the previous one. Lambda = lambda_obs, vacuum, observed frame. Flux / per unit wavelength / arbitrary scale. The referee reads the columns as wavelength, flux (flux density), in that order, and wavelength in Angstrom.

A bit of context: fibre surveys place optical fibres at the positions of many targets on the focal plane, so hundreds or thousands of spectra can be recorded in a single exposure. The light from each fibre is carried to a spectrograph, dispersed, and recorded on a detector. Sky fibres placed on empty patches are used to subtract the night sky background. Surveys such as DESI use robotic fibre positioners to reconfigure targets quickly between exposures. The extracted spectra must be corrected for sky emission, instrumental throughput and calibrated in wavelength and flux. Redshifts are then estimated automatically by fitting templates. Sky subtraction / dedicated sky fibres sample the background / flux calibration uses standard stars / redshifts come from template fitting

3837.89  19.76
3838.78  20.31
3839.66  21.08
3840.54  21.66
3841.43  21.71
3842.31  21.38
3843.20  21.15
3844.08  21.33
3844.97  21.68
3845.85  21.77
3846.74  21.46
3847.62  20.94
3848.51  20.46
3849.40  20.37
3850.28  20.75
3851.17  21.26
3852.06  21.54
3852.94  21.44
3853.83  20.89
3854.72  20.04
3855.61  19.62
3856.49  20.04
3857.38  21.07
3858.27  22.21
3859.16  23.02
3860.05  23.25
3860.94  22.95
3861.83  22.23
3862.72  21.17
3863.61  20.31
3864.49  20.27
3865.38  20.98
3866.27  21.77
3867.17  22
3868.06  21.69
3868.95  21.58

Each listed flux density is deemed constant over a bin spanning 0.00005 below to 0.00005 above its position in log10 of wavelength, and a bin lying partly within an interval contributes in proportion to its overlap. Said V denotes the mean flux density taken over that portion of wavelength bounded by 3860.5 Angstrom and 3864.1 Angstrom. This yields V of 21.7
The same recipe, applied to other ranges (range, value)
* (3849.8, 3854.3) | 21.2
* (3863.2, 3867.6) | 21.1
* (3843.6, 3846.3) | 21.6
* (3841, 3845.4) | 21.4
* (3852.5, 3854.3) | 21.1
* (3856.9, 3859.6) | 22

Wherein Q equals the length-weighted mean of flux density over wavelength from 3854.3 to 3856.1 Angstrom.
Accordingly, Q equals 19.9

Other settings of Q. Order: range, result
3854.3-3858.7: 20.6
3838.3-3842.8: 21.2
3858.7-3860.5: 23.1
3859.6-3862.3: 22.8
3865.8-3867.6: 21.8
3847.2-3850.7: 20.6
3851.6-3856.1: 20.7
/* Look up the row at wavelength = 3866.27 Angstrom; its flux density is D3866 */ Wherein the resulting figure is 21.77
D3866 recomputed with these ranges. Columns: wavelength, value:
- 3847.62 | 20.94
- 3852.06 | 21.54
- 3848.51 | 20.46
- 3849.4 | 20.37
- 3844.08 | 21.33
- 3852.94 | 21.44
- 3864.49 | 20.27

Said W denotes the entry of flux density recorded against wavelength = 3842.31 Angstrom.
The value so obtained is 21.38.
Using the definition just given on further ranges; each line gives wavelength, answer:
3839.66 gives 21.08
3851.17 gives 21.26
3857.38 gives 21.07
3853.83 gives 20.89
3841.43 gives 21.71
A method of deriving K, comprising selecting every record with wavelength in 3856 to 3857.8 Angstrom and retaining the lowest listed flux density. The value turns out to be 20.04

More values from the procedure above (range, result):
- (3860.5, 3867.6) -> 20.27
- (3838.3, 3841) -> 20.31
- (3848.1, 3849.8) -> 20.37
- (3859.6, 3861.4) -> 22.95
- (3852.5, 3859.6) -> 19.62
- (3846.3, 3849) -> 20.46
